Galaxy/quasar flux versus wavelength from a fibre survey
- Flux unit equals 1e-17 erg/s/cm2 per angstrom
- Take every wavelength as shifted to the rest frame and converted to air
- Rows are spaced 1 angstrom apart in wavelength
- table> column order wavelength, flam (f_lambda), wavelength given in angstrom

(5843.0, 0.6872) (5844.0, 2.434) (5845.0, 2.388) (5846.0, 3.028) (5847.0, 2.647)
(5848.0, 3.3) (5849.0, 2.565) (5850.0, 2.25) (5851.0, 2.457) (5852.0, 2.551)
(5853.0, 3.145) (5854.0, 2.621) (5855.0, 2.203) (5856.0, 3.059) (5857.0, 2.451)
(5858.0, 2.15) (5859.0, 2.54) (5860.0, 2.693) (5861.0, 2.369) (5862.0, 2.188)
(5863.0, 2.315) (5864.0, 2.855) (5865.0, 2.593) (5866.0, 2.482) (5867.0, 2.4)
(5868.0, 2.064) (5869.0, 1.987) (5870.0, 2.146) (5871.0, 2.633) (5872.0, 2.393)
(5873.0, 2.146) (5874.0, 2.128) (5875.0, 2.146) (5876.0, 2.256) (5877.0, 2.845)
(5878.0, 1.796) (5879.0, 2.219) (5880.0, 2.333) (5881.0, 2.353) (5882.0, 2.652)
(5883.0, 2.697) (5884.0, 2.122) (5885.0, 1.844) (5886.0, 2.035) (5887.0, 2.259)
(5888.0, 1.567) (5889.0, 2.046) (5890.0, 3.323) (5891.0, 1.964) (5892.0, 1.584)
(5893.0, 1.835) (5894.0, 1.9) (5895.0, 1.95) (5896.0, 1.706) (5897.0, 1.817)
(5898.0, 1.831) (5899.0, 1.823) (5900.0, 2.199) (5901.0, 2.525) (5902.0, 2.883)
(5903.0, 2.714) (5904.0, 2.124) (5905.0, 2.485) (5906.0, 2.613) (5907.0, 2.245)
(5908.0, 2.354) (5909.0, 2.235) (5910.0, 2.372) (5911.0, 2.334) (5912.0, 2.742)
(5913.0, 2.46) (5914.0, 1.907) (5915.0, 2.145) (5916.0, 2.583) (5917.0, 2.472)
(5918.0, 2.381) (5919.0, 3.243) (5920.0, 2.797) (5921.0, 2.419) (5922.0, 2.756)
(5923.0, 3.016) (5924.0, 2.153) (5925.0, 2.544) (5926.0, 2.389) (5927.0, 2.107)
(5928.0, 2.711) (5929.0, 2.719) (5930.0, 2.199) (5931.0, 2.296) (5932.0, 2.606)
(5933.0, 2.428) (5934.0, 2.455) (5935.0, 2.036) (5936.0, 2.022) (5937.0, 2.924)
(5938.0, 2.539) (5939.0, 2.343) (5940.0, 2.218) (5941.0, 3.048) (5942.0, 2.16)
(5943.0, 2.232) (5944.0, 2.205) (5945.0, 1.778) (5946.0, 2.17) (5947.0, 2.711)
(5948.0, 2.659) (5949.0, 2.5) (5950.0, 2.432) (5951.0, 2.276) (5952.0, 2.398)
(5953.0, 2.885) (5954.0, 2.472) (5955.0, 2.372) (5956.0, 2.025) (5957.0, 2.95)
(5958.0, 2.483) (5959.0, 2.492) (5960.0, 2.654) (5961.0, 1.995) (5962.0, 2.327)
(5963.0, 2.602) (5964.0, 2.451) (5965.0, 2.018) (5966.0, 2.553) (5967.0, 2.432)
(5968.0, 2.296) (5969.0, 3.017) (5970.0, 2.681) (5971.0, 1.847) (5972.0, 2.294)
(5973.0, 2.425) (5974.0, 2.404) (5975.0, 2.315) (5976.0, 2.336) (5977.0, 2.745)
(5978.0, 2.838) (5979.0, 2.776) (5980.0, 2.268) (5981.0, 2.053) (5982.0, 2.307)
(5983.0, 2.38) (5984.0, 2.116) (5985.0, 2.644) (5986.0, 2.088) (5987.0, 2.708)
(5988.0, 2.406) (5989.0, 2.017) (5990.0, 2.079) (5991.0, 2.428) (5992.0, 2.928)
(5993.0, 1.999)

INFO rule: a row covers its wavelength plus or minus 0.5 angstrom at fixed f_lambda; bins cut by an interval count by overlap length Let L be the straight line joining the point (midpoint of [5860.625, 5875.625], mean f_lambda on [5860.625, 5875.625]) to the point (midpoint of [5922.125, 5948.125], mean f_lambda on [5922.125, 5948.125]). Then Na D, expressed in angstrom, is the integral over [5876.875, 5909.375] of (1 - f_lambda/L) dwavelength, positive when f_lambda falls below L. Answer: 2.1 angstrom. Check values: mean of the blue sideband 2.32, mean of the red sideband 2.41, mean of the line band 2.2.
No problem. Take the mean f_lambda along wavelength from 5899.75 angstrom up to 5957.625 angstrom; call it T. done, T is 2.45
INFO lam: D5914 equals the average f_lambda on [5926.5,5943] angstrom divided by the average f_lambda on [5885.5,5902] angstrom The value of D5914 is 1.18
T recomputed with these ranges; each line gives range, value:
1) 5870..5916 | 2.24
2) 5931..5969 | 2.42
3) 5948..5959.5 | 2.49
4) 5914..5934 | 2.51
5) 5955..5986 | 2.42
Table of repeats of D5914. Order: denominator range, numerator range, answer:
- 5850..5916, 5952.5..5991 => 1.05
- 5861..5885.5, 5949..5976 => 1.05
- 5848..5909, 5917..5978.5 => 1.06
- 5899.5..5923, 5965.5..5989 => 0.97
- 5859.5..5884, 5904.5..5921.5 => 1.04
